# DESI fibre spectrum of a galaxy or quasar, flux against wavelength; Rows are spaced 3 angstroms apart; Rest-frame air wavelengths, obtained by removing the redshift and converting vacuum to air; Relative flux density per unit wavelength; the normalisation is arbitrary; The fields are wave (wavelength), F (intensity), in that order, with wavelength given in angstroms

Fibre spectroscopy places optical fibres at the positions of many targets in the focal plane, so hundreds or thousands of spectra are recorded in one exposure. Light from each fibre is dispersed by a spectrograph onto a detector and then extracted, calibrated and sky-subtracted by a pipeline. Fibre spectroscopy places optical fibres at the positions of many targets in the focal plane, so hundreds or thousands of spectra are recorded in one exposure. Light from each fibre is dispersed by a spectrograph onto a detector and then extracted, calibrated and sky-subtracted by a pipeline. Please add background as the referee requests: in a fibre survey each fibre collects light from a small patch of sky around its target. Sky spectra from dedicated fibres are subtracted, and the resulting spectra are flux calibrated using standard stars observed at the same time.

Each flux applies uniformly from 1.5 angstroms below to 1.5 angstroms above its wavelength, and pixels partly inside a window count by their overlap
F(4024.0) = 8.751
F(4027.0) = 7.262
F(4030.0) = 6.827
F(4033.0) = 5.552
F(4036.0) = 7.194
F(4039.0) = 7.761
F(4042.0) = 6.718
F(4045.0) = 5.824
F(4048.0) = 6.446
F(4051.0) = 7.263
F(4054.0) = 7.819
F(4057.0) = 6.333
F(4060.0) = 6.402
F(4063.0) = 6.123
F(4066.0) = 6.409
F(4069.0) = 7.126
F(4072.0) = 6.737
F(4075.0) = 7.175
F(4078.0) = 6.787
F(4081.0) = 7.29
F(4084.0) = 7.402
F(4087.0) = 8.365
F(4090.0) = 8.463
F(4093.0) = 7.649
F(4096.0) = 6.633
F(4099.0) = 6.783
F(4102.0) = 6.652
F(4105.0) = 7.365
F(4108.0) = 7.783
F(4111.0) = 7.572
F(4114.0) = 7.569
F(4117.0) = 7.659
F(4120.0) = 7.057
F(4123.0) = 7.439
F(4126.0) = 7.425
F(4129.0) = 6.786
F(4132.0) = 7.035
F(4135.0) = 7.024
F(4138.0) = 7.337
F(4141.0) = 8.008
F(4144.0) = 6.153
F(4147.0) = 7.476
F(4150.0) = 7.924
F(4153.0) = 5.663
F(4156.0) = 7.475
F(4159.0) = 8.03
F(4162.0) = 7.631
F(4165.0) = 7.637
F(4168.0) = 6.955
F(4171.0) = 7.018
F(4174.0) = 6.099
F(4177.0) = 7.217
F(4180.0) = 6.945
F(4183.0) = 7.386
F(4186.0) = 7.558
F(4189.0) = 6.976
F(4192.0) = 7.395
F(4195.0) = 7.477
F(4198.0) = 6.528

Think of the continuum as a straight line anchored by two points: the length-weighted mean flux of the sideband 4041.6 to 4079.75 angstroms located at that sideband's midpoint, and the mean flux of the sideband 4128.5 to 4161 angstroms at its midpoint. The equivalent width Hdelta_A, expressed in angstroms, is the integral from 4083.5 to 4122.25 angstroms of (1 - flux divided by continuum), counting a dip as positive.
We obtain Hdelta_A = -2.84 angstroms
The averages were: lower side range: 6.71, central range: 7.46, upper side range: 7.19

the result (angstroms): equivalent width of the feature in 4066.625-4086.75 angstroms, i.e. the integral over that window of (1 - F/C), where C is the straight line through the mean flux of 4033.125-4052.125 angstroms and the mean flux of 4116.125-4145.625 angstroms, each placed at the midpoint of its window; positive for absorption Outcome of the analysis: -0.6 angstroms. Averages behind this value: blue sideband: 6.76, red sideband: 7.18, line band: 7.14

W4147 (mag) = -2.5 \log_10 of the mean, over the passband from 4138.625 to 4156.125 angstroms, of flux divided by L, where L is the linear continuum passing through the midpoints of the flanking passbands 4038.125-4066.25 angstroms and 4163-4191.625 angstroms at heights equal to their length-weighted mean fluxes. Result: -0.01 mag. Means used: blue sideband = 6.7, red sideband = 7.11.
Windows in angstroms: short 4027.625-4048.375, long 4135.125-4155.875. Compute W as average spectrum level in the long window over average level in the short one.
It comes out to 1.07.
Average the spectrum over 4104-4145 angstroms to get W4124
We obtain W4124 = 7.31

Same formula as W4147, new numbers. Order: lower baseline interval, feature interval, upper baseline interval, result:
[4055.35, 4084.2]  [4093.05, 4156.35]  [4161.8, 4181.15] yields -0.04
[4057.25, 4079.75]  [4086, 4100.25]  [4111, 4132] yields -0.09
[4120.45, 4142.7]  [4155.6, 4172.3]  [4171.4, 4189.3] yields -0.05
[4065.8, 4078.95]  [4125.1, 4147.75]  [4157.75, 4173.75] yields 0.01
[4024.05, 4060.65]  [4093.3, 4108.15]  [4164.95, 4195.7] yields -0.01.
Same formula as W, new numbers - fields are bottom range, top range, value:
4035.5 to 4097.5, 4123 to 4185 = 1.02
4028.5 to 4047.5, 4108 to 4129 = 1.12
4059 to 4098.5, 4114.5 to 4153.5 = 1.01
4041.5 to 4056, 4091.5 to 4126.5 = 1.07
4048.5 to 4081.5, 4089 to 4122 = 1.08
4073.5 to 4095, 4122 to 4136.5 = 0.94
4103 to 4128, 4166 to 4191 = 0.94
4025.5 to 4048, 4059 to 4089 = 1.04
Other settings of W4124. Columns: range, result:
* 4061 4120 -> 7.23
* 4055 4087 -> 6.87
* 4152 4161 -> 7.17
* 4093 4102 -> 6.86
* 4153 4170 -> 7.36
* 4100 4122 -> 7.37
